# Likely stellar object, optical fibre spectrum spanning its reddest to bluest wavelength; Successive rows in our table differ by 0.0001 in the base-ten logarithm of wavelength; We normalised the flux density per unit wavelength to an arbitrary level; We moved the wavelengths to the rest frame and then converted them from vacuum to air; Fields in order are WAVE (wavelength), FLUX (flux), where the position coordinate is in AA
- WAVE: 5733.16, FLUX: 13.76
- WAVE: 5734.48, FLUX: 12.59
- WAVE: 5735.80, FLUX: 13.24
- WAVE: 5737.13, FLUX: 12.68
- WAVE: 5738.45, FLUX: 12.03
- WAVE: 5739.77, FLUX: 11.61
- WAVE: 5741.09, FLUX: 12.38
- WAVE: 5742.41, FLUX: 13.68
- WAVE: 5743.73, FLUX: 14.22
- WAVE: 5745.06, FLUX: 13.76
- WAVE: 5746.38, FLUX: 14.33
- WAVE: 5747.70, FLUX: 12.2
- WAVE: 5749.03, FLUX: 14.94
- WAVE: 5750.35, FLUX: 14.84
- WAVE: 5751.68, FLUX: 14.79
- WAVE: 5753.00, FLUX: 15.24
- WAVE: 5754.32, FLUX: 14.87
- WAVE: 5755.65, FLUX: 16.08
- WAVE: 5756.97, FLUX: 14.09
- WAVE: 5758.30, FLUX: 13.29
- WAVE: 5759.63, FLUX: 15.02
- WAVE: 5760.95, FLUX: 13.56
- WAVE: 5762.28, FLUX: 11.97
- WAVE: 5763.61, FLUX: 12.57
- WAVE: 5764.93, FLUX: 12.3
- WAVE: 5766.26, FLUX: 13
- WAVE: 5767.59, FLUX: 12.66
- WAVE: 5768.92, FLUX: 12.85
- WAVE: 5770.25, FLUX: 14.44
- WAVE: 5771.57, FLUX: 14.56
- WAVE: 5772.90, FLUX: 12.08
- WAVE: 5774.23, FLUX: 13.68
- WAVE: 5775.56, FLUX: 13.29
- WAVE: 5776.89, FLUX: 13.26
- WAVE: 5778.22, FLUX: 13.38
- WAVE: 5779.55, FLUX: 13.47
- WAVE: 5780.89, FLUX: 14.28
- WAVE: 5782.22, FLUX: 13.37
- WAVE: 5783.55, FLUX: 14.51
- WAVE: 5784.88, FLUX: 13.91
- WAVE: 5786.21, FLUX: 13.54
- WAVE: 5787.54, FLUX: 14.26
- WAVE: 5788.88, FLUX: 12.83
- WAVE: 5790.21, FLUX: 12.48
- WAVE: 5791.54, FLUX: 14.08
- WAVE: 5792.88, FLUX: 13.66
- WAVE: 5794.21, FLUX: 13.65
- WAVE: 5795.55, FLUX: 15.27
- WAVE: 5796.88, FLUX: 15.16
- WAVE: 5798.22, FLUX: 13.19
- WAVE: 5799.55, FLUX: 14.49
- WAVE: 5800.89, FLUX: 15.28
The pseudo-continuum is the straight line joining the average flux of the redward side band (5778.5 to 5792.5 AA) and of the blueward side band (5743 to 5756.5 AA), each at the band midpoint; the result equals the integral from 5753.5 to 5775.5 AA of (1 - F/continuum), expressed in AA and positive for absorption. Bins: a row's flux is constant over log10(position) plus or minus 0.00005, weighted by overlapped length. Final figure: 0.9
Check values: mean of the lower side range 14.5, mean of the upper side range 13.7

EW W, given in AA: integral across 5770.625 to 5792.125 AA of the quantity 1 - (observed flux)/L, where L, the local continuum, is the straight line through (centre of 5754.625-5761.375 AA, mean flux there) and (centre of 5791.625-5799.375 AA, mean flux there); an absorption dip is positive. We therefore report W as 1.1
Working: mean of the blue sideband 14.5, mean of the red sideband 14.2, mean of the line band 13.6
